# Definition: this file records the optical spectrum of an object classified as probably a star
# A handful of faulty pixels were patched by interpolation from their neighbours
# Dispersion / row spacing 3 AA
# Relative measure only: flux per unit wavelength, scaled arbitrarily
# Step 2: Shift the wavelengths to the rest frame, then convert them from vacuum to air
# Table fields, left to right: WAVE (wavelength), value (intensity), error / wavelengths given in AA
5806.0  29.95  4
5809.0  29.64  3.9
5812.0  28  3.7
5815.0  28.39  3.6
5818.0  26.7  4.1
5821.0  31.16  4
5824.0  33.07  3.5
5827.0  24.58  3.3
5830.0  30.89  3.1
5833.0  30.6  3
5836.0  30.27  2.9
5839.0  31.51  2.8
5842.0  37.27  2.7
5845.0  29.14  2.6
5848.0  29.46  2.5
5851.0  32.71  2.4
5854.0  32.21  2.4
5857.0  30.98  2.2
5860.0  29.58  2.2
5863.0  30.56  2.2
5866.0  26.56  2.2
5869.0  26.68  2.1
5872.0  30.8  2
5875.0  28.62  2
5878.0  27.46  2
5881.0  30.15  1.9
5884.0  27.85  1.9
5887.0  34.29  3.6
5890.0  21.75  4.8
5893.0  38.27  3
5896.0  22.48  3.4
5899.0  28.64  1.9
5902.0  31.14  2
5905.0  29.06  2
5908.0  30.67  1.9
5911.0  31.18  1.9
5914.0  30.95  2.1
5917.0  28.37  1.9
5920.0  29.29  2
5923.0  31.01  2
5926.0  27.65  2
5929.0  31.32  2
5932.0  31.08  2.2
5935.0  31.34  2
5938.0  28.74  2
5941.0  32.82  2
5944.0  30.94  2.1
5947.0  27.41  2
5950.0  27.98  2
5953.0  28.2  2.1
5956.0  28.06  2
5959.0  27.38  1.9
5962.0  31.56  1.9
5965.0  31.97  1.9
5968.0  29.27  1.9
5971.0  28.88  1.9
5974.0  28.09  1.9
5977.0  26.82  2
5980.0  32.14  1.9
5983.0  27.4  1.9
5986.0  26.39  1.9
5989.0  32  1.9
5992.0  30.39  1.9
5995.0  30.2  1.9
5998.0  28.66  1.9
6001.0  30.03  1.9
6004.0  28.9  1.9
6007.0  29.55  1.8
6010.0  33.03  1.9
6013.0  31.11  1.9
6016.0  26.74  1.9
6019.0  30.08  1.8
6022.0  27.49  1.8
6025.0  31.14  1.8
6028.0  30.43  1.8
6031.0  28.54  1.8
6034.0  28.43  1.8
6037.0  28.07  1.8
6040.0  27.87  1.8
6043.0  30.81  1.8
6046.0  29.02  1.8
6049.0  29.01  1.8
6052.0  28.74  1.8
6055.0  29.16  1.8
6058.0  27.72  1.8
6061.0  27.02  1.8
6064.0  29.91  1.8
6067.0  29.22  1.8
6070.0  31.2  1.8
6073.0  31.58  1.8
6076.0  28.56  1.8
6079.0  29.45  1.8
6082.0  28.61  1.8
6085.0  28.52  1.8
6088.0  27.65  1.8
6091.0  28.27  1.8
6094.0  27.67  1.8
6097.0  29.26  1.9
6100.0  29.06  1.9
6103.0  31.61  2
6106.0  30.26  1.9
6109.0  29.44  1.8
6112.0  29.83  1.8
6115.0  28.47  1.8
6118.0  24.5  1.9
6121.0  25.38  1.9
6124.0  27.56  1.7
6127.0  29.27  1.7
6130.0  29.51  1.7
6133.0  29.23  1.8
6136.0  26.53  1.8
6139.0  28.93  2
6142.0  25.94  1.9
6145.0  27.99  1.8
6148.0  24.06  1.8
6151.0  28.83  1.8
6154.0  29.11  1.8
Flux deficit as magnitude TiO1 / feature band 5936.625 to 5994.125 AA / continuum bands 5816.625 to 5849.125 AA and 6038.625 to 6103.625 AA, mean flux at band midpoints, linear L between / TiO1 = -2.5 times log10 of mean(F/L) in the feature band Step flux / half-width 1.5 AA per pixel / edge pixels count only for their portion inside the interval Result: 0.014 mag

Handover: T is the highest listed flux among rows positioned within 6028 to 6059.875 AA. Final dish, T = 30.81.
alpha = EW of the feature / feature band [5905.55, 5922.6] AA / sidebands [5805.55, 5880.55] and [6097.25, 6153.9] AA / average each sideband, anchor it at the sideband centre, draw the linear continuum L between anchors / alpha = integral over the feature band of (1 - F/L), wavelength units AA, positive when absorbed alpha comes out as -0.4 AA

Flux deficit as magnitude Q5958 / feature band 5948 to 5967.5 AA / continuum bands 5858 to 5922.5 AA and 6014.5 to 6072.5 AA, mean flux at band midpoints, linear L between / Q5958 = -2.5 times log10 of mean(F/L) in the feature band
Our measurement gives 0.001 mag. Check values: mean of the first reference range 29.3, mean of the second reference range 29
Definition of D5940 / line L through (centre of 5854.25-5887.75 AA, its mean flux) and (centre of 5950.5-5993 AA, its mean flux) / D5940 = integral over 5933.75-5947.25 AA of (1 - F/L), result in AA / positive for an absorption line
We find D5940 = -0.6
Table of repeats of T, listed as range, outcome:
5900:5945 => 32.82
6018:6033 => 31.14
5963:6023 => 33.03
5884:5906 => 38.27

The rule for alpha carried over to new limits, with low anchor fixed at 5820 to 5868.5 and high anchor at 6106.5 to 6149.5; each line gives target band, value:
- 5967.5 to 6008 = -0.1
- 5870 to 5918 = 1.0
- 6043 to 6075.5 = -1.1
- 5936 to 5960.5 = 0.4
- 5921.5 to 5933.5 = -0.2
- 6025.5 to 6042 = -0.1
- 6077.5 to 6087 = -0.2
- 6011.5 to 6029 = -0.4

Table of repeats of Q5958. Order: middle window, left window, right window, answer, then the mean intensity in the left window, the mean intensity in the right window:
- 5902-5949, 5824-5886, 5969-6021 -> -0.015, 30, 29.4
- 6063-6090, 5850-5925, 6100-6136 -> -0.023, 29.6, 28.6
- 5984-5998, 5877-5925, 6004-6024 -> 0.003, 29.5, 29.6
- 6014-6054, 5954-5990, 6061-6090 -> 0.008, 29.1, 29.3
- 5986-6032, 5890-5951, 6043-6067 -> -0.023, 29.8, 28.8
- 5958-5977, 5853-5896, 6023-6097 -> -0.006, 29.4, 29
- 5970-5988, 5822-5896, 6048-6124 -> 0.038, 30.1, 28.8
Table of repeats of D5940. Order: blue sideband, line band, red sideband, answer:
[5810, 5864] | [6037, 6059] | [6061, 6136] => 0.19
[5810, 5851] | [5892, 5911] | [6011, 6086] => -0.05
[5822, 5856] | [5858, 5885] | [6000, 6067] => 1.76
